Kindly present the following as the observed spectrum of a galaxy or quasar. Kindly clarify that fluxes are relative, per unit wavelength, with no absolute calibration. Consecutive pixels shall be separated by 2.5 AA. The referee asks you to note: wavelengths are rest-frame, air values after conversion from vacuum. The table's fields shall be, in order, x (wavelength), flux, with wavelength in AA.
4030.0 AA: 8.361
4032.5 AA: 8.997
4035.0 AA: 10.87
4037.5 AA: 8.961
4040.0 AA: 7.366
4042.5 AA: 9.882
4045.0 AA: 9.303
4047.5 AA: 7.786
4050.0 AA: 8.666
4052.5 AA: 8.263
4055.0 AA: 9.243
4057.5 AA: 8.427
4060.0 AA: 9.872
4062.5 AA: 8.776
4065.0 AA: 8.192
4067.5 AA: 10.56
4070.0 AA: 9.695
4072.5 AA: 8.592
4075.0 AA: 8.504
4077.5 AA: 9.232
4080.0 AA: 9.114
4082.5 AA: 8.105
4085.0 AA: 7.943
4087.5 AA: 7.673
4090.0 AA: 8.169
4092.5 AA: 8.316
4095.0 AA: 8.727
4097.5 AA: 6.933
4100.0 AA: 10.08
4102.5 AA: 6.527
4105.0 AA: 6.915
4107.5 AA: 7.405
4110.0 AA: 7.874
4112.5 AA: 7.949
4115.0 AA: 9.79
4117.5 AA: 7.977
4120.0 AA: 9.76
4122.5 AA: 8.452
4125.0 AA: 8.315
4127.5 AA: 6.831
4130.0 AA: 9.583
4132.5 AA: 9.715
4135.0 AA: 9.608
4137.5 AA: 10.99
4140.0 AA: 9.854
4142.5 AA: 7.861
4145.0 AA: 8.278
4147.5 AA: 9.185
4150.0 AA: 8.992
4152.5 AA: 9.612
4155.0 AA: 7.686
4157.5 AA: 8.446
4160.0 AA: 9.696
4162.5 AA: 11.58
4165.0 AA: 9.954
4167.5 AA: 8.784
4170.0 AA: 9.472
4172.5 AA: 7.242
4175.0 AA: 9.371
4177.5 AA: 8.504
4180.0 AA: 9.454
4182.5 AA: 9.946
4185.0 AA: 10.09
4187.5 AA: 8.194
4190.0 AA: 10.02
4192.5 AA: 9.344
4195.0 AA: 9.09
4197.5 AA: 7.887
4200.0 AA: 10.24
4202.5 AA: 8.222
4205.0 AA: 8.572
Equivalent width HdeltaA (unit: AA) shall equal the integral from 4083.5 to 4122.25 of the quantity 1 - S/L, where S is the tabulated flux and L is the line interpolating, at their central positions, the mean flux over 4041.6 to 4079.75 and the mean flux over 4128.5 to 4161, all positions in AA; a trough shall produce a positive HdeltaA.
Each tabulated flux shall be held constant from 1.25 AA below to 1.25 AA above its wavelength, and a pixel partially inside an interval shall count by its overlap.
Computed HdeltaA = 4.0 AA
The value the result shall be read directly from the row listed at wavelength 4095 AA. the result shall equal 8.727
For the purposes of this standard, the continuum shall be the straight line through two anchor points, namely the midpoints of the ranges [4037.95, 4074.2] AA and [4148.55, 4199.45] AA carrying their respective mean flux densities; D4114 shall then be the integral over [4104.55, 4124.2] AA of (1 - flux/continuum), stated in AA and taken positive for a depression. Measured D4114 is 1.6 AA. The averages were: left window 8.9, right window 9.18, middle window 8.32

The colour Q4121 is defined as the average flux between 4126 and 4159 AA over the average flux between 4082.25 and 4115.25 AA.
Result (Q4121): 1.1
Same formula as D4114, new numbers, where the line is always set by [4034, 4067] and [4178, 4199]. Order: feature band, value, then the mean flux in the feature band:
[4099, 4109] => 1.5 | 7.68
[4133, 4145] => -0.4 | 9.45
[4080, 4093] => 1.3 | 8.13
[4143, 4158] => 0.8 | 8.67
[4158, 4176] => -0.4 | 9.4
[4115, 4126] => 0.4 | 8.77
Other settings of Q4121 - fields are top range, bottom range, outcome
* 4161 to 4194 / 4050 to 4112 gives 1.11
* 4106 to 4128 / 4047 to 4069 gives 0.93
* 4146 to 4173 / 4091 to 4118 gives 1.14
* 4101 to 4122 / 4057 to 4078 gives 0.88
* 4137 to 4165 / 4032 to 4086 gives 1.04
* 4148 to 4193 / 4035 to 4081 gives 1.03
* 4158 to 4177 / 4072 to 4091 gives 1.11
